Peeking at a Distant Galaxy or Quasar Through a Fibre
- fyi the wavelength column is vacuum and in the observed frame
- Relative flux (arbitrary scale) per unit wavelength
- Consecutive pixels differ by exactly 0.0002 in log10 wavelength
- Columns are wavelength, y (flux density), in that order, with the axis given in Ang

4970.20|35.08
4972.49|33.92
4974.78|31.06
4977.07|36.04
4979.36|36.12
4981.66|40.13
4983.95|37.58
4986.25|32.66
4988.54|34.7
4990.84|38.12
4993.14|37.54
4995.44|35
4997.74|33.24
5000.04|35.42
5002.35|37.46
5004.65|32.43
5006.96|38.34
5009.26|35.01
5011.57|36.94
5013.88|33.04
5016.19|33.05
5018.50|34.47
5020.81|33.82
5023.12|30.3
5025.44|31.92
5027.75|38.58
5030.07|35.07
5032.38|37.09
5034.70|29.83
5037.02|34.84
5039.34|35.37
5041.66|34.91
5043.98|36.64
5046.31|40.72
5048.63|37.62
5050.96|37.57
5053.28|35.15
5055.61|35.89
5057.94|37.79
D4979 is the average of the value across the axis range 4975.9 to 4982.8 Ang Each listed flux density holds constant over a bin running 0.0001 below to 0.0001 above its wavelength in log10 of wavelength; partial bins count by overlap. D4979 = 37.4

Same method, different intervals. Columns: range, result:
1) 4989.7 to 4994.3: 37.8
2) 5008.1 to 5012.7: 36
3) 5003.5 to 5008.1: 35.4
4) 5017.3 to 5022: 34.1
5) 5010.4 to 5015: 35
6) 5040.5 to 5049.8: 37.5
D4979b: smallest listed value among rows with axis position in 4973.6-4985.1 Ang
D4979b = 31.06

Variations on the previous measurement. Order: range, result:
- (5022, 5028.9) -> 30.3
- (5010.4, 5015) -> 33.04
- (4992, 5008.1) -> 32.43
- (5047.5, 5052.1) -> 37.57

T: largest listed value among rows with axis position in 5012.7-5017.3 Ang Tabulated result 33.05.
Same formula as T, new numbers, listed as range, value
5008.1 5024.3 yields 36.94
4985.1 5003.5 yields 38.12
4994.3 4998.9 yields 35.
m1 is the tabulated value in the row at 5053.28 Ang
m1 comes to 35.15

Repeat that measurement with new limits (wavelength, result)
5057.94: 37.79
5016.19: 33.05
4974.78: 31.06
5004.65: 32.43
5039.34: 35.37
